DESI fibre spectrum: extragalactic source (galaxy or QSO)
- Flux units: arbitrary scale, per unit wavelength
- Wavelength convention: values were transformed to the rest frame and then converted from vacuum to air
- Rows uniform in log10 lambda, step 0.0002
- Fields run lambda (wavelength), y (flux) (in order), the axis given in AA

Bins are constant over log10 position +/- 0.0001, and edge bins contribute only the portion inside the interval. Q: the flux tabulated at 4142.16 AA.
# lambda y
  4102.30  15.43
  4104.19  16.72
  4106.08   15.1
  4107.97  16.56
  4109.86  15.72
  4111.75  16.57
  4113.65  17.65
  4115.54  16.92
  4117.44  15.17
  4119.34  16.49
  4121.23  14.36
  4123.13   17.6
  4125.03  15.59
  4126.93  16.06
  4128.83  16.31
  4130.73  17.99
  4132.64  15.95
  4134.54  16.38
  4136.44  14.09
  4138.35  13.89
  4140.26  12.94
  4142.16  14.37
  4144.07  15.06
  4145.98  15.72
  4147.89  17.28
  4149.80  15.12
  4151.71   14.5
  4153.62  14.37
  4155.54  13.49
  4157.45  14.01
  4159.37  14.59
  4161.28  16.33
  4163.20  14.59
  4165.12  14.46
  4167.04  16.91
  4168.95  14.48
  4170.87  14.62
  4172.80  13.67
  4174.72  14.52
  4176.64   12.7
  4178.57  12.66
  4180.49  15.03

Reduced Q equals 14.37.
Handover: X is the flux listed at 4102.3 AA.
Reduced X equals 15.43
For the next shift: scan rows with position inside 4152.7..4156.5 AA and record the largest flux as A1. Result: 14.37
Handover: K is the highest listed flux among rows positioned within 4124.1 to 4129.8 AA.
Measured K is 16.31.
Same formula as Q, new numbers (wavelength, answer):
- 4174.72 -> 14.52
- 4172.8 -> 13.67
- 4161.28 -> 16.33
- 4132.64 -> 15.95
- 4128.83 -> 16.31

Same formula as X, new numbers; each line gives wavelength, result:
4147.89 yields 17.28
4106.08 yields 15.1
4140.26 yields 12.94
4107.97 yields 16.56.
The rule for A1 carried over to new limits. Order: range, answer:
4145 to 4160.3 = 17.28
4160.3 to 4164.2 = 16.33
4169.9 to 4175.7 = 14.62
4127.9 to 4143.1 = 17.99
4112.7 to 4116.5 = 17.65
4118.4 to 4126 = 17.6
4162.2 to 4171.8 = 16.91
